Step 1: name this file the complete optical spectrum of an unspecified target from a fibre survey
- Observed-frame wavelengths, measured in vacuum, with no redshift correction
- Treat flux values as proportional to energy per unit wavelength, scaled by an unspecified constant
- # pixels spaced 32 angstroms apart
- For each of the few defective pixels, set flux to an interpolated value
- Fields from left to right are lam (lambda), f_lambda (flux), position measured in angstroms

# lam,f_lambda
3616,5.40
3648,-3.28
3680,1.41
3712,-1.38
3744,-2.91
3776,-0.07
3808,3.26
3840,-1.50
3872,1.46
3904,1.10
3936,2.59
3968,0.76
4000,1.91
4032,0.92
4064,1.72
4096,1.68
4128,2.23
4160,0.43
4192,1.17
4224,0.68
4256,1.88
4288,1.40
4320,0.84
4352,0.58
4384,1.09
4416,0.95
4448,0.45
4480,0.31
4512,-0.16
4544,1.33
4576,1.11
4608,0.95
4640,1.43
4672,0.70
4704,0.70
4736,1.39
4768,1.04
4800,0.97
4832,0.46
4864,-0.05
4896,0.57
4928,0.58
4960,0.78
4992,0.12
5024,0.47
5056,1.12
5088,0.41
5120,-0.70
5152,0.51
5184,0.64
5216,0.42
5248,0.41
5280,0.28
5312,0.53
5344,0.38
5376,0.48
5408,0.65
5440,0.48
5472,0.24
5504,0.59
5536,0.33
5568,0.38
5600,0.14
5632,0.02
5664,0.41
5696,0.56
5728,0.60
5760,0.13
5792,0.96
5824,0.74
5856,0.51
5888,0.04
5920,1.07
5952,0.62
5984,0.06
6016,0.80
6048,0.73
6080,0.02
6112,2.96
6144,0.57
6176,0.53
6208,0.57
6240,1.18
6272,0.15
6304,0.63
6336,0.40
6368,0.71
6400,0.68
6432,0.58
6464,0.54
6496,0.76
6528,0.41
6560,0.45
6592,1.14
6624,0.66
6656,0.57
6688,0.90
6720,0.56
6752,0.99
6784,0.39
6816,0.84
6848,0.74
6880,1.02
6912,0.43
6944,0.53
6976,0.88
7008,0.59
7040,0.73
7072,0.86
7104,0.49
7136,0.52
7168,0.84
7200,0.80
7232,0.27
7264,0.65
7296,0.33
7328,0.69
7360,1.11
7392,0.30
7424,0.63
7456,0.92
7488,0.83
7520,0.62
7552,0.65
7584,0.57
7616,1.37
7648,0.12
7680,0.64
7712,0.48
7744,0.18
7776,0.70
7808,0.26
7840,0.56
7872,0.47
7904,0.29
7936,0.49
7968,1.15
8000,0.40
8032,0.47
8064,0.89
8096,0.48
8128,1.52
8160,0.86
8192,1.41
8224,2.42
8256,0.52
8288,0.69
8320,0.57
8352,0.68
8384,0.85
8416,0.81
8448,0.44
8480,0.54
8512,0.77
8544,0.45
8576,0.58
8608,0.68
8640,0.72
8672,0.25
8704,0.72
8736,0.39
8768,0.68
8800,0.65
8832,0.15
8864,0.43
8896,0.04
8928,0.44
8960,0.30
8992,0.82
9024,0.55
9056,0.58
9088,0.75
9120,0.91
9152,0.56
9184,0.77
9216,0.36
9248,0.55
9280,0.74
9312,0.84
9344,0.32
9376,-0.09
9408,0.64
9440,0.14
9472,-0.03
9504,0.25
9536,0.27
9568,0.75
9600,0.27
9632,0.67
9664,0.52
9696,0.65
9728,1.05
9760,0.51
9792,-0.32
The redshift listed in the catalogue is 0.639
